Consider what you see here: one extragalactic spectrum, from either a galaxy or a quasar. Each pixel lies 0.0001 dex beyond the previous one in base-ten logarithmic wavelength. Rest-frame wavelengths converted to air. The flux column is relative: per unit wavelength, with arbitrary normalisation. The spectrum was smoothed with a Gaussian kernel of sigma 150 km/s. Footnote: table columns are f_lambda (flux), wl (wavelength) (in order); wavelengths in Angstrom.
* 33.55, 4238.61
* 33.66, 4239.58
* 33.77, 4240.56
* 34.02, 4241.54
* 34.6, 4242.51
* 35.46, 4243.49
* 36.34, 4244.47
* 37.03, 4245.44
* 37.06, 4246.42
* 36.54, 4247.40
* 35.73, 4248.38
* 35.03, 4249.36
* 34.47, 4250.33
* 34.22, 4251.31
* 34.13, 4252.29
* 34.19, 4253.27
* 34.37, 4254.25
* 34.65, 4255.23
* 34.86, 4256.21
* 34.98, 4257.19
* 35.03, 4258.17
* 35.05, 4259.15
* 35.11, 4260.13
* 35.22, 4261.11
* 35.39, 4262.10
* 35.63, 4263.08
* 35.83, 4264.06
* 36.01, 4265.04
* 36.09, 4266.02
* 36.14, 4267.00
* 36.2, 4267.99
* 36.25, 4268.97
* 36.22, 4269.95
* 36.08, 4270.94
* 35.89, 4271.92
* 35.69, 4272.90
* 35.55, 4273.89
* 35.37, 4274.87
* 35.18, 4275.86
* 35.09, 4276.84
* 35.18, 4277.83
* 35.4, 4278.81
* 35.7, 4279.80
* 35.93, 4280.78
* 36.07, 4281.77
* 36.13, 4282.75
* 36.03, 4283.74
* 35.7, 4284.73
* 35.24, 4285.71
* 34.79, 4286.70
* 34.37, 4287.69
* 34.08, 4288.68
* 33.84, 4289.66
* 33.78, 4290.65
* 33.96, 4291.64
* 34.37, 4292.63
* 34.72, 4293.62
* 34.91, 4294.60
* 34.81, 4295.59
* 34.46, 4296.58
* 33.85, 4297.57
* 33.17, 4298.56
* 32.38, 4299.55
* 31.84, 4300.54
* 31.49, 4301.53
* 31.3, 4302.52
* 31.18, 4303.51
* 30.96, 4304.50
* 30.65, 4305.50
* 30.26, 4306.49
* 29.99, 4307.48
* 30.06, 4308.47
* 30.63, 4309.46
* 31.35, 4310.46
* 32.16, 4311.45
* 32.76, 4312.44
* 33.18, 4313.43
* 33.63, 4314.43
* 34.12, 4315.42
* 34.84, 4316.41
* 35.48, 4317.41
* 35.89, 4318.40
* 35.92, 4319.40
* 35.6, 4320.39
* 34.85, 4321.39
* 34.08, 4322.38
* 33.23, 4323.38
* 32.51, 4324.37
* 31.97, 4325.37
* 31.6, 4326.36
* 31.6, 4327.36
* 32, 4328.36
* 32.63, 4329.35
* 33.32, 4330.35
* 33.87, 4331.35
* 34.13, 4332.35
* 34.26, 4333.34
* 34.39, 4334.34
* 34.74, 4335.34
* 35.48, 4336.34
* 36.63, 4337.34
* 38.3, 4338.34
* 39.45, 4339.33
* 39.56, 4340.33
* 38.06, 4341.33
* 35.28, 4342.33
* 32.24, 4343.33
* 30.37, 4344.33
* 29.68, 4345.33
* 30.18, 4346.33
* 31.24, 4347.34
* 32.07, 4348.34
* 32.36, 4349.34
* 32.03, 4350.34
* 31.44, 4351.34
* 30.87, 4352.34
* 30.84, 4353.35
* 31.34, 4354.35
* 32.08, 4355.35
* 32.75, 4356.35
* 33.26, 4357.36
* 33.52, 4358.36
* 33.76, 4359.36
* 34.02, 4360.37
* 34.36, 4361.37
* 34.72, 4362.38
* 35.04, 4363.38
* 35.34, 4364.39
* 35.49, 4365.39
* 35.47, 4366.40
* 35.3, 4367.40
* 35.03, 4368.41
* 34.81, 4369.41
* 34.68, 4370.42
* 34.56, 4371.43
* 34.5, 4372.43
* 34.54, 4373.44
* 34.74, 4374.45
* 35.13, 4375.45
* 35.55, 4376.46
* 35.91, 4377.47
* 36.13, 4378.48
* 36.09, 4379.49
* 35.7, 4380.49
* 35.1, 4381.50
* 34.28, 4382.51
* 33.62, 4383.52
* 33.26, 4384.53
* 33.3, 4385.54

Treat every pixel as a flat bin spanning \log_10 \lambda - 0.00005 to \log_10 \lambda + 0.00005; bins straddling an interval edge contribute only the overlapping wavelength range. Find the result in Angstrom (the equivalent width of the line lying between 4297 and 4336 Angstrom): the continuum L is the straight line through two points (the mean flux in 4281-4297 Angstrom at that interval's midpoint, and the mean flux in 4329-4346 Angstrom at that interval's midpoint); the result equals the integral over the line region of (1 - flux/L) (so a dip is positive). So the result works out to 2.18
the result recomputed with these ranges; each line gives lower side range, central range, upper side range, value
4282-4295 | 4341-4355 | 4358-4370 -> 1.1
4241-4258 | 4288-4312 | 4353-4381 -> 1.6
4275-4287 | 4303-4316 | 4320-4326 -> 1.0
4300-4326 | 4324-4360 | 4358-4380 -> 0.6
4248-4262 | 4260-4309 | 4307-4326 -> -0.4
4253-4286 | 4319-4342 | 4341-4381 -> -0.2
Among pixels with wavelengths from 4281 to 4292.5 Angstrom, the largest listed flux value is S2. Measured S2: 36.13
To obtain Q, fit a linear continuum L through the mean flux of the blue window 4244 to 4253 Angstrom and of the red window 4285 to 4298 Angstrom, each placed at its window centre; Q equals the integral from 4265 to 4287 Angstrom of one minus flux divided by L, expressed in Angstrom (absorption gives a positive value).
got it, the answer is -0.56 Angstrom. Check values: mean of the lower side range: 35.6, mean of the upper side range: 34.4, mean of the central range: 35.7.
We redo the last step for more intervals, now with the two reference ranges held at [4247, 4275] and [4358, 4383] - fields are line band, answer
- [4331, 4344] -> -0.27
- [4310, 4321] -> 0.33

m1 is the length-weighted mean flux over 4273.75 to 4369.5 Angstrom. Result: 33.8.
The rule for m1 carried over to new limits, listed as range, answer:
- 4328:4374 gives 33.9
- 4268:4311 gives 34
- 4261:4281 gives 35.7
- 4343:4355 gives 31.2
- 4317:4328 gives 33.8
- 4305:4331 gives 32.9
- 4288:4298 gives 34.3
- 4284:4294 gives 34.5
